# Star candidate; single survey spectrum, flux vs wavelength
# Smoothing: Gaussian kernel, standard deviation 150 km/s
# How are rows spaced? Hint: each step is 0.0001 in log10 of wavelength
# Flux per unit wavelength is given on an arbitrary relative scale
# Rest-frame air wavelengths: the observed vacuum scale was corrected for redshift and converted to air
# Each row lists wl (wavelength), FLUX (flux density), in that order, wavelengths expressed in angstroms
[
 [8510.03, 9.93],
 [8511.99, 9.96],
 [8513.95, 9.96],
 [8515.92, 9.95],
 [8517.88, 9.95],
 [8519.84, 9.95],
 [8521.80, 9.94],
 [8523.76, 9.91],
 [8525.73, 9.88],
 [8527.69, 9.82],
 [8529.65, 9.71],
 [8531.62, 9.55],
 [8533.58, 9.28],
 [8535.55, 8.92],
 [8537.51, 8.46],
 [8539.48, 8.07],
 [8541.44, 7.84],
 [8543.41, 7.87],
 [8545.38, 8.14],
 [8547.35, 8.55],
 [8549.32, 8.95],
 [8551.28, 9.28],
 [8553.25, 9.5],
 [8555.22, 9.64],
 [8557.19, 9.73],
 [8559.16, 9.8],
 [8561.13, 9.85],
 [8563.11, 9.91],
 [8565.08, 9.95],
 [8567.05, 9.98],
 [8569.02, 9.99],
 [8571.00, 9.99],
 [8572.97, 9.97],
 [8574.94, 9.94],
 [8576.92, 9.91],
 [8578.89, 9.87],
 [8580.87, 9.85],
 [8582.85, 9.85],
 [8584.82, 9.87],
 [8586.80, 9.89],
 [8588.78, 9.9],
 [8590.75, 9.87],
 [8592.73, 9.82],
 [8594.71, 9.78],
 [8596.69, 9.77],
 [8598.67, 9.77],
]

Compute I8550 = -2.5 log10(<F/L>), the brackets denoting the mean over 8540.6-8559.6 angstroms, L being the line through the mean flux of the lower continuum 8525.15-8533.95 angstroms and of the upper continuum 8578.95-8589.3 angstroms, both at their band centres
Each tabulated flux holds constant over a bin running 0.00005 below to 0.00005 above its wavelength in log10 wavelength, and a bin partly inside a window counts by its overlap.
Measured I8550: 0.097 mag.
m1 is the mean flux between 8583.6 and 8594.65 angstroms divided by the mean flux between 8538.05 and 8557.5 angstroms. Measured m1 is 1.1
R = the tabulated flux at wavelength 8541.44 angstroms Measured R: 7.84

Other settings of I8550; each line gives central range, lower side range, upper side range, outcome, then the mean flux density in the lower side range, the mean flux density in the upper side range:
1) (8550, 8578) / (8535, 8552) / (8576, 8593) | -0.076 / 8.43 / 9.87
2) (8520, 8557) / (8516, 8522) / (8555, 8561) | 0.086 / 9.96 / 9.75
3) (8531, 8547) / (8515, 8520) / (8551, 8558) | 0.147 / 9.96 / 9.56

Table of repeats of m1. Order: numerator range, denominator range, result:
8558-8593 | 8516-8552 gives 1.08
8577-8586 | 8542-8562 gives 1.08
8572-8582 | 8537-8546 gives 1.23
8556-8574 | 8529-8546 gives 1.15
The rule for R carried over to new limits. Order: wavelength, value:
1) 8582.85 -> 9.85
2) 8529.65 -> 9.71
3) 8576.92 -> 9.91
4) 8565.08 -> 9.95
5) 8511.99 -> 9.96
